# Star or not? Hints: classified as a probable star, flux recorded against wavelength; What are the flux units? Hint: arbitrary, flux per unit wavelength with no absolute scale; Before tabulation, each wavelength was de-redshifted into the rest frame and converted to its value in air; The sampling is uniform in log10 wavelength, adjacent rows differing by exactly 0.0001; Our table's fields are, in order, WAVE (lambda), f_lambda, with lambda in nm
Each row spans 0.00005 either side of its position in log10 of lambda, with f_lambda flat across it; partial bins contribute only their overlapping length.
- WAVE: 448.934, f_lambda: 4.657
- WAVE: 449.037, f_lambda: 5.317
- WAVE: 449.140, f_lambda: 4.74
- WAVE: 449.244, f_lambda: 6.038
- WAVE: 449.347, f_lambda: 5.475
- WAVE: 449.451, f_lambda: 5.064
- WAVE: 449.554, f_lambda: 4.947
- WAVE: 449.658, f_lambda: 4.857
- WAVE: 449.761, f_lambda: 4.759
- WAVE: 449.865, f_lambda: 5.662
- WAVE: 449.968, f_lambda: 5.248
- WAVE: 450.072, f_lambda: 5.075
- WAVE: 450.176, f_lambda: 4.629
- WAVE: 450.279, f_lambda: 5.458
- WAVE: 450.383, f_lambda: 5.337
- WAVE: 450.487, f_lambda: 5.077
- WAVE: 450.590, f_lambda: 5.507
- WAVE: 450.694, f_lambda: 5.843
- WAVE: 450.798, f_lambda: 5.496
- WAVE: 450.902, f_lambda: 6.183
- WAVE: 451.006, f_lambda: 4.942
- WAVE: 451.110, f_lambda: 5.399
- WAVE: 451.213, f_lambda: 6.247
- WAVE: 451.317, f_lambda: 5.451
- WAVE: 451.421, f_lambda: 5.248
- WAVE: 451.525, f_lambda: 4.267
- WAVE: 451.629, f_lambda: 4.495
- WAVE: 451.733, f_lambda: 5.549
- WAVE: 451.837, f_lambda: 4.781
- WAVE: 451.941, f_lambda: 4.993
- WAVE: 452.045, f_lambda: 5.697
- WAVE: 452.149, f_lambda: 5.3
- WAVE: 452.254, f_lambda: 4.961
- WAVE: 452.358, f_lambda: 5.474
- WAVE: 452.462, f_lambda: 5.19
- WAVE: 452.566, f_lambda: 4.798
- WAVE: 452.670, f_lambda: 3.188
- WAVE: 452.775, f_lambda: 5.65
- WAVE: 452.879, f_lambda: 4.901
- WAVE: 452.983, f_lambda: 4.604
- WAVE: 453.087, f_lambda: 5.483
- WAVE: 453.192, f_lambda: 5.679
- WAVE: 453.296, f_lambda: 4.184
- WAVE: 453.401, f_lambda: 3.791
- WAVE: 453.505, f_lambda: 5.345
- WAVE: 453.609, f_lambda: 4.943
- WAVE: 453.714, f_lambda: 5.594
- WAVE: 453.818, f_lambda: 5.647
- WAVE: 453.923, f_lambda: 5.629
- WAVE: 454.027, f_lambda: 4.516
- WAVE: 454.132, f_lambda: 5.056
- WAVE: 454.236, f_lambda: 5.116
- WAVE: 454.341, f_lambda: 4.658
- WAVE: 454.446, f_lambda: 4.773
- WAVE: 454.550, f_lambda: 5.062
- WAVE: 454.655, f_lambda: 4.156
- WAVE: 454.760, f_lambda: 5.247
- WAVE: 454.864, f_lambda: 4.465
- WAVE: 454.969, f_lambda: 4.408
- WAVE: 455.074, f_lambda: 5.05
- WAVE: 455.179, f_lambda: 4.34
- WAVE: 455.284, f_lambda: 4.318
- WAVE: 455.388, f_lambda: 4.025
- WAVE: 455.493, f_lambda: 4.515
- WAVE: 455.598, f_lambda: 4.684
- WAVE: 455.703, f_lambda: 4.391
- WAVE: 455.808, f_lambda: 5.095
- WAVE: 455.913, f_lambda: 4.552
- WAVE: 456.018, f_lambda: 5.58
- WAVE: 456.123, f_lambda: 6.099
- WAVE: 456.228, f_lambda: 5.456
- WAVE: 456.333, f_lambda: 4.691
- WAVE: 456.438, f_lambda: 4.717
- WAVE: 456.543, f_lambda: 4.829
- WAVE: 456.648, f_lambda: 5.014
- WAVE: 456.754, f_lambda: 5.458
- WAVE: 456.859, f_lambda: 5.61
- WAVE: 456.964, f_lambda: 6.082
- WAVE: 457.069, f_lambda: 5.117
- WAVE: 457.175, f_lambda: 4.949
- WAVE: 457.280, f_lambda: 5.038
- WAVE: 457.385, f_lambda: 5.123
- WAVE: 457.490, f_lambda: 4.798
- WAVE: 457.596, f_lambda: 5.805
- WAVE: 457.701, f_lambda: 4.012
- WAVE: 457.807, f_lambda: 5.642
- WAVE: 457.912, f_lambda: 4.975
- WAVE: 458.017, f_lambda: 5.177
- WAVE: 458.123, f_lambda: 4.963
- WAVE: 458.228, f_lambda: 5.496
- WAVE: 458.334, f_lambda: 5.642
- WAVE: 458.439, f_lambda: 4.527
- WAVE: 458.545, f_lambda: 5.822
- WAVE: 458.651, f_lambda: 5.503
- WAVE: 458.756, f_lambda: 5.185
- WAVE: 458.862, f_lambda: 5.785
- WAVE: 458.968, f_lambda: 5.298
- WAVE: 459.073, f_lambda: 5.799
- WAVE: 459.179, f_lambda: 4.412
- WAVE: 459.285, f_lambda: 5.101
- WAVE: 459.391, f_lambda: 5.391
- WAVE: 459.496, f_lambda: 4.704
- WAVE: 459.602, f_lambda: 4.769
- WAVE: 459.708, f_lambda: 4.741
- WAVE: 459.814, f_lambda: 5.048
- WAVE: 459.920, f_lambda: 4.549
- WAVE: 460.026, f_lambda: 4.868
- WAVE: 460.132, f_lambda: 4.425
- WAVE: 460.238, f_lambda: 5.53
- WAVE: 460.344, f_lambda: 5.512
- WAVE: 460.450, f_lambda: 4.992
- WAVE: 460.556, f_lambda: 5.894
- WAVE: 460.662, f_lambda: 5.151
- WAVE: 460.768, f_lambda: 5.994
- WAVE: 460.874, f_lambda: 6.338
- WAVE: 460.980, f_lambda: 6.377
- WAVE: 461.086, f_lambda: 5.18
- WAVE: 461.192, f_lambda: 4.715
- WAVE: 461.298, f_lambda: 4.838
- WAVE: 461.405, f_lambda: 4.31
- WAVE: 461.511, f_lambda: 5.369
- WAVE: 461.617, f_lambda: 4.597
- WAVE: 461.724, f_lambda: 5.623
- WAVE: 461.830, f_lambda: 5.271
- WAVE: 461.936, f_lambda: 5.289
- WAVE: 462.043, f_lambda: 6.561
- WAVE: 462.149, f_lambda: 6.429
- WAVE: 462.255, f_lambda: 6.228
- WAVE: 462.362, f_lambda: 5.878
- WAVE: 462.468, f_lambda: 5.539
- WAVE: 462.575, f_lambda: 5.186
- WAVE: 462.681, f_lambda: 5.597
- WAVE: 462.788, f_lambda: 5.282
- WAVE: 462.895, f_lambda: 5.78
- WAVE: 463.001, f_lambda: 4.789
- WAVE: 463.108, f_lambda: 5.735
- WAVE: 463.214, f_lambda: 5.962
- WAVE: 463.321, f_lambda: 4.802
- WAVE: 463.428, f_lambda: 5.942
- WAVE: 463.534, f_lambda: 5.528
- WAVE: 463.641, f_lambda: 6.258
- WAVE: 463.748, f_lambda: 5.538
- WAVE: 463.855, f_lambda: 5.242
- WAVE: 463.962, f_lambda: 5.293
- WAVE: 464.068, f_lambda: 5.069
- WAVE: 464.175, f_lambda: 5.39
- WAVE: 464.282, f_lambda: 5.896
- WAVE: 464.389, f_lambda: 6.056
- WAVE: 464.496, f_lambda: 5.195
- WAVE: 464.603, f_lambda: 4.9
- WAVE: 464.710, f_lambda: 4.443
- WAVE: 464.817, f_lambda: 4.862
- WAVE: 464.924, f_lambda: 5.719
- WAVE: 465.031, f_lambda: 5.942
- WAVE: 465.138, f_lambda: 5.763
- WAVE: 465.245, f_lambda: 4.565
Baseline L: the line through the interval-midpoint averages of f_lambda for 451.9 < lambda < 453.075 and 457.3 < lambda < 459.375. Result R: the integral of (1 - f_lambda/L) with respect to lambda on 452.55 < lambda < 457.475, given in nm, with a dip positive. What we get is 0.156 nm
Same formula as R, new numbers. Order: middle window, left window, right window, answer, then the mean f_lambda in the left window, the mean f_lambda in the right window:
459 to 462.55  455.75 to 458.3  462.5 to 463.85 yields 0.05 nm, 5.18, 5.52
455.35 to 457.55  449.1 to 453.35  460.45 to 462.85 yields 0.12 nm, 5.17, 5.52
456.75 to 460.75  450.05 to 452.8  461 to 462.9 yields 0.13 nm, 5.19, 5.43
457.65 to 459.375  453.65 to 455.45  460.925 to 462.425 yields -0.01 nm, 4.83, 5.48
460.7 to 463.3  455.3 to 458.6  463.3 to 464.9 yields -0.11 nm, 5.09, 5.38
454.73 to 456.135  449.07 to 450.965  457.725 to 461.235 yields 0.15 nm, 5.3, 5.25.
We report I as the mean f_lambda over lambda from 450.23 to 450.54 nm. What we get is 5.29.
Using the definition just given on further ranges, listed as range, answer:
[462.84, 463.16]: 5.43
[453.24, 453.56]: 4.47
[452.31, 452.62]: 5.15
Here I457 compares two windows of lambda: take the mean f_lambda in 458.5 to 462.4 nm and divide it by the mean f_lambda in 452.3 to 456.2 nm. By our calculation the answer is 1.09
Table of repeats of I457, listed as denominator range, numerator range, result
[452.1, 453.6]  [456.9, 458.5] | 1.05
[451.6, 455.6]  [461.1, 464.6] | 1.12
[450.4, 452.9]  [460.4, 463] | 1.06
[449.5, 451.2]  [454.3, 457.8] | 0.93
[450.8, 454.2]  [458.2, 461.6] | 1.02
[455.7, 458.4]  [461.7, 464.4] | 1.08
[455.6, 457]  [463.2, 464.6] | 1.07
